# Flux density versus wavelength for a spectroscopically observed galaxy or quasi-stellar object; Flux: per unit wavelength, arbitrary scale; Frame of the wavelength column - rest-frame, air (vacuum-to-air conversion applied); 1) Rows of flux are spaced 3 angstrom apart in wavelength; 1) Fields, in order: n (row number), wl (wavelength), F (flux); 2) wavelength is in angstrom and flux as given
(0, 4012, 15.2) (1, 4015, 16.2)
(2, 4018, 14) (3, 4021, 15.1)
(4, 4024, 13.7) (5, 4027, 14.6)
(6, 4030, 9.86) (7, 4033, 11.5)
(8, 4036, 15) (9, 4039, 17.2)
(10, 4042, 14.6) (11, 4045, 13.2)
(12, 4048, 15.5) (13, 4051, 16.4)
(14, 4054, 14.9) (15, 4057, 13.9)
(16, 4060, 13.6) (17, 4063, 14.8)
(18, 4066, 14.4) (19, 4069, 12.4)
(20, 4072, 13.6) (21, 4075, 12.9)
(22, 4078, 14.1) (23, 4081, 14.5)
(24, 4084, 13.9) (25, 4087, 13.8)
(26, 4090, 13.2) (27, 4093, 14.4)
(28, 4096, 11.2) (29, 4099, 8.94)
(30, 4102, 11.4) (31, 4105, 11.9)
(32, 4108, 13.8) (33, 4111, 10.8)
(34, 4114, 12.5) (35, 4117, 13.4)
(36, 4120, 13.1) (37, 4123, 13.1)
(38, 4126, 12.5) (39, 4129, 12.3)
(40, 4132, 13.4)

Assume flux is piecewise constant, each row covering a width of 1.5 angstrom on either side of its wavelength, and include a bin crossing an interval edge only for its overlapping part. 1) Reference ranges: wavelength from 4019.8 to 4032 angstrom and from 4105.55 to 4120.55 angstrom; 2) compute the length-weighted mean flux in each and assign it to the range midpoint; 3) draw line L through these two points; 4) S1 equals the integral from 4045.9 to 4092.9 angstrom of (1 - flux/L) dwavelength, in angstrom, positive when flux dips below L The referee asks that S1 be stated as -4.4 angstrom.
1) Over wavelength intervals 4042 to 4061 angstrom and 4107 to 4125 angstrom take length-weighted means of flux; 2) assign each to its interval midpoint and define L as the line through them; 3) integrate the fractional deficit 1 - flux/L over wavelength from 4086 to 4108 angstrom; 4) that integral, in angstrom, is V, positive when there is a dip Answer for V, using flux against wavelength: 1.83 angstrom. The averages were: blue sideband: 14.6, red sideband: 12.7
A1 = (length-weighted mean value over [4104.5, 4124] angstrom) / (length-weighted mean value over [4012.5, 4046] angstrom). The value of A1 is 0.90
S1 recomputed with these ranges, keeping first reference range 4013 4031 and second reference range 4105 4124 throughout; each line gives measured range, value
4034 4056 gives -2.3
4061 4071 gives -0.3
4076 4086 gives -0.7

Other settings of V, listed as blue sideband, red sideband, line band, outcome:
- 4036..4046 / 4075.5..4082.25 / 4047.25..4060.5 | -0.1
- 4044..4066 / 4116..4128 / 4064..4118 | 3.5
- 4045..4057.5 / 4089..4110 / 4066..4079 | 0.4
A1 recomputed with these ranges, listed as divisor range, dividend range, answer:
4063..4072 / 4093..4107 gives 0.83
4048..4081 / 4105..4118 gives 0.88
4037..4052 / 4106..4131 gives 0.83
